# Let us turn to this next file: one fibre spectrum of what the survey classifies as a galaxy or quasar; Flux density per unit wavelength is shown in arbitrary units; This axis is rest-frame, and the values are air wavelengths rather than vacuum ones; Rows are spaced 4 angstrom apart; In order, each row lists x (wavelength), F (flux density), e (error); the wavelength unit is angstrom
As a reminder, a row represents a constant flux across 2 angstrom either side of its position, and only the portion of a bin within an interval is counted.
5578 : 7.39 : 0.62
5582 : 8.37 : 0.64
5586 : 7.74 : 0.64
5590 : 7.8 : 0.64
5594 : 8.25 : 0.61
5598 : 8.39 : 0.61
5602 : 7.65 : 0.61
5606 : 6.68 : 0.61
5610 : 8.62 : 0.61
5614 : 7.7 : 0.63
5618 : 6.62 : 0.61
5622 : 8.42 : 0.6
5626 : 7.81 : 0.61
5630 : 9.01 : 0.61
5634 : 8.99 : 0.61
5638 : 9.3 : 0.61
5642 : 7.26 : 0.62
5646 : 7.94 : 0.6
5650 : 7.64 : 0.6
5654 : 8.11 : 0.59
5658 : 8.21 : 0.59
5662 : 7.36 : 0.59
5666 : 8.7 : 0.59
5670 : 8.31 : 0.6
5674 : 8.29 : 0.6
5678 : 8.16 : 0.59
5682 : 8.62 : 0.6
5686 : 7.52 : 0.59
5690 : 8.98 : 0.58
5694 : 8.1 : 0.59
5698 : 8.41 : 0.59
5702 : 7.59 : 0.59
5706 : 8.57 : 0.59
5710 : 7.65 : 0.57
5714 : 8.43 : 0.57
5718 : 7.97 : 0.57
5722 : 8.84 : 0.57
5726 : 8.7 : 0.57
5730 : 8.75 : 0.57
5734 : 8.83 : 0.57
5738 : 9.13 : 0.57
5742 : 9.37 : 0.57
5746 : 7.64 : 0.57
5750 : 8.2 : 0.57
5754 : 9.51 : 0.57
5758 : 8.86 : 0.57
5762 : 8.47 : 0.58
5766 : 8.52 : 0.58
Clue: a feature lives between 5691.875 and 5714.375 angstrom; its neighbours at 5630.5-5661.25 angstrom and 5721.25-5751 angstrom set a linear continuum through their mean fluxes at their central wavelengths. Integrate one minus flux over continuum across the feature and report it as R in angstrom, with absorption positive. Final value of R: 1.08 angstrom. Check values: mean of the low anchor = 8.21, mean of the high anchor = 8.69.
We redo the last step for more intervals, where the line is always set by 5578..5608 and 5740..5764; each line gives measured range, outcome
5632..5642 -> -0.9 angstrom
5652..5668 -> 0.2 angstrom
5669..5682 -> -0.1 angstrom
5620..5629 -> -0.3 angstrom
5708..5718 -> 0.5 angstrom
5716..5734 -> -0.1 angstrom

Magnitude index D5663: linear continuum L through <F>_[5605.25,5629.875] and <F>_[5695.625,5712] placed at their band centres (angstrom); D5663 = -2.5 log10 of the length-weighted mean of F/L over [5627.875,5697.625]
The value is -0.05 mag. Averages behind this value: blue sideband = 7.79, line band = 8.27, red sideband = 8.06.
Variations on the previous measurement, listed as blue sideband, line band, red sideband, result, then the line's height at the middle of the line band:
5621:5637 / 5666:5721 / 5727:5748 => 0.06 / 8.69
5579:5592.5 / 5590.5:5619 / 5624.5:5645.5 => 0.05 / 8.14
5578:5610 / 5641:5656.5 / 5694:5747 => 0.05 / 8.12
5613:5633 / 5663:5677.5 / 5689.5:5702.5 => -0.02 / 8.16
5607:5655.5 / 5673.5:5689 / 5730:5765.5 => 0.02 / 8.37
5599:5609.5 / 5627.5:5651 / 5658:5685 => -0.07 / 7.87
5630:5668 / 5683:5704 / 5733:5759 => 0.04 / 8.48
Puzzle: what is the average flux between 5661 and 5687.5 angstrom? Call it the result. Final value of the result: 8.18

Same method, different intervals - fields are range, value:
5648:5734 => 8.25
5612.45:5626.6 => 7.62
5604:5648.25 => 8.03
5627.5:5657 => 8.31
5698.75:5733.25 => 8.33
